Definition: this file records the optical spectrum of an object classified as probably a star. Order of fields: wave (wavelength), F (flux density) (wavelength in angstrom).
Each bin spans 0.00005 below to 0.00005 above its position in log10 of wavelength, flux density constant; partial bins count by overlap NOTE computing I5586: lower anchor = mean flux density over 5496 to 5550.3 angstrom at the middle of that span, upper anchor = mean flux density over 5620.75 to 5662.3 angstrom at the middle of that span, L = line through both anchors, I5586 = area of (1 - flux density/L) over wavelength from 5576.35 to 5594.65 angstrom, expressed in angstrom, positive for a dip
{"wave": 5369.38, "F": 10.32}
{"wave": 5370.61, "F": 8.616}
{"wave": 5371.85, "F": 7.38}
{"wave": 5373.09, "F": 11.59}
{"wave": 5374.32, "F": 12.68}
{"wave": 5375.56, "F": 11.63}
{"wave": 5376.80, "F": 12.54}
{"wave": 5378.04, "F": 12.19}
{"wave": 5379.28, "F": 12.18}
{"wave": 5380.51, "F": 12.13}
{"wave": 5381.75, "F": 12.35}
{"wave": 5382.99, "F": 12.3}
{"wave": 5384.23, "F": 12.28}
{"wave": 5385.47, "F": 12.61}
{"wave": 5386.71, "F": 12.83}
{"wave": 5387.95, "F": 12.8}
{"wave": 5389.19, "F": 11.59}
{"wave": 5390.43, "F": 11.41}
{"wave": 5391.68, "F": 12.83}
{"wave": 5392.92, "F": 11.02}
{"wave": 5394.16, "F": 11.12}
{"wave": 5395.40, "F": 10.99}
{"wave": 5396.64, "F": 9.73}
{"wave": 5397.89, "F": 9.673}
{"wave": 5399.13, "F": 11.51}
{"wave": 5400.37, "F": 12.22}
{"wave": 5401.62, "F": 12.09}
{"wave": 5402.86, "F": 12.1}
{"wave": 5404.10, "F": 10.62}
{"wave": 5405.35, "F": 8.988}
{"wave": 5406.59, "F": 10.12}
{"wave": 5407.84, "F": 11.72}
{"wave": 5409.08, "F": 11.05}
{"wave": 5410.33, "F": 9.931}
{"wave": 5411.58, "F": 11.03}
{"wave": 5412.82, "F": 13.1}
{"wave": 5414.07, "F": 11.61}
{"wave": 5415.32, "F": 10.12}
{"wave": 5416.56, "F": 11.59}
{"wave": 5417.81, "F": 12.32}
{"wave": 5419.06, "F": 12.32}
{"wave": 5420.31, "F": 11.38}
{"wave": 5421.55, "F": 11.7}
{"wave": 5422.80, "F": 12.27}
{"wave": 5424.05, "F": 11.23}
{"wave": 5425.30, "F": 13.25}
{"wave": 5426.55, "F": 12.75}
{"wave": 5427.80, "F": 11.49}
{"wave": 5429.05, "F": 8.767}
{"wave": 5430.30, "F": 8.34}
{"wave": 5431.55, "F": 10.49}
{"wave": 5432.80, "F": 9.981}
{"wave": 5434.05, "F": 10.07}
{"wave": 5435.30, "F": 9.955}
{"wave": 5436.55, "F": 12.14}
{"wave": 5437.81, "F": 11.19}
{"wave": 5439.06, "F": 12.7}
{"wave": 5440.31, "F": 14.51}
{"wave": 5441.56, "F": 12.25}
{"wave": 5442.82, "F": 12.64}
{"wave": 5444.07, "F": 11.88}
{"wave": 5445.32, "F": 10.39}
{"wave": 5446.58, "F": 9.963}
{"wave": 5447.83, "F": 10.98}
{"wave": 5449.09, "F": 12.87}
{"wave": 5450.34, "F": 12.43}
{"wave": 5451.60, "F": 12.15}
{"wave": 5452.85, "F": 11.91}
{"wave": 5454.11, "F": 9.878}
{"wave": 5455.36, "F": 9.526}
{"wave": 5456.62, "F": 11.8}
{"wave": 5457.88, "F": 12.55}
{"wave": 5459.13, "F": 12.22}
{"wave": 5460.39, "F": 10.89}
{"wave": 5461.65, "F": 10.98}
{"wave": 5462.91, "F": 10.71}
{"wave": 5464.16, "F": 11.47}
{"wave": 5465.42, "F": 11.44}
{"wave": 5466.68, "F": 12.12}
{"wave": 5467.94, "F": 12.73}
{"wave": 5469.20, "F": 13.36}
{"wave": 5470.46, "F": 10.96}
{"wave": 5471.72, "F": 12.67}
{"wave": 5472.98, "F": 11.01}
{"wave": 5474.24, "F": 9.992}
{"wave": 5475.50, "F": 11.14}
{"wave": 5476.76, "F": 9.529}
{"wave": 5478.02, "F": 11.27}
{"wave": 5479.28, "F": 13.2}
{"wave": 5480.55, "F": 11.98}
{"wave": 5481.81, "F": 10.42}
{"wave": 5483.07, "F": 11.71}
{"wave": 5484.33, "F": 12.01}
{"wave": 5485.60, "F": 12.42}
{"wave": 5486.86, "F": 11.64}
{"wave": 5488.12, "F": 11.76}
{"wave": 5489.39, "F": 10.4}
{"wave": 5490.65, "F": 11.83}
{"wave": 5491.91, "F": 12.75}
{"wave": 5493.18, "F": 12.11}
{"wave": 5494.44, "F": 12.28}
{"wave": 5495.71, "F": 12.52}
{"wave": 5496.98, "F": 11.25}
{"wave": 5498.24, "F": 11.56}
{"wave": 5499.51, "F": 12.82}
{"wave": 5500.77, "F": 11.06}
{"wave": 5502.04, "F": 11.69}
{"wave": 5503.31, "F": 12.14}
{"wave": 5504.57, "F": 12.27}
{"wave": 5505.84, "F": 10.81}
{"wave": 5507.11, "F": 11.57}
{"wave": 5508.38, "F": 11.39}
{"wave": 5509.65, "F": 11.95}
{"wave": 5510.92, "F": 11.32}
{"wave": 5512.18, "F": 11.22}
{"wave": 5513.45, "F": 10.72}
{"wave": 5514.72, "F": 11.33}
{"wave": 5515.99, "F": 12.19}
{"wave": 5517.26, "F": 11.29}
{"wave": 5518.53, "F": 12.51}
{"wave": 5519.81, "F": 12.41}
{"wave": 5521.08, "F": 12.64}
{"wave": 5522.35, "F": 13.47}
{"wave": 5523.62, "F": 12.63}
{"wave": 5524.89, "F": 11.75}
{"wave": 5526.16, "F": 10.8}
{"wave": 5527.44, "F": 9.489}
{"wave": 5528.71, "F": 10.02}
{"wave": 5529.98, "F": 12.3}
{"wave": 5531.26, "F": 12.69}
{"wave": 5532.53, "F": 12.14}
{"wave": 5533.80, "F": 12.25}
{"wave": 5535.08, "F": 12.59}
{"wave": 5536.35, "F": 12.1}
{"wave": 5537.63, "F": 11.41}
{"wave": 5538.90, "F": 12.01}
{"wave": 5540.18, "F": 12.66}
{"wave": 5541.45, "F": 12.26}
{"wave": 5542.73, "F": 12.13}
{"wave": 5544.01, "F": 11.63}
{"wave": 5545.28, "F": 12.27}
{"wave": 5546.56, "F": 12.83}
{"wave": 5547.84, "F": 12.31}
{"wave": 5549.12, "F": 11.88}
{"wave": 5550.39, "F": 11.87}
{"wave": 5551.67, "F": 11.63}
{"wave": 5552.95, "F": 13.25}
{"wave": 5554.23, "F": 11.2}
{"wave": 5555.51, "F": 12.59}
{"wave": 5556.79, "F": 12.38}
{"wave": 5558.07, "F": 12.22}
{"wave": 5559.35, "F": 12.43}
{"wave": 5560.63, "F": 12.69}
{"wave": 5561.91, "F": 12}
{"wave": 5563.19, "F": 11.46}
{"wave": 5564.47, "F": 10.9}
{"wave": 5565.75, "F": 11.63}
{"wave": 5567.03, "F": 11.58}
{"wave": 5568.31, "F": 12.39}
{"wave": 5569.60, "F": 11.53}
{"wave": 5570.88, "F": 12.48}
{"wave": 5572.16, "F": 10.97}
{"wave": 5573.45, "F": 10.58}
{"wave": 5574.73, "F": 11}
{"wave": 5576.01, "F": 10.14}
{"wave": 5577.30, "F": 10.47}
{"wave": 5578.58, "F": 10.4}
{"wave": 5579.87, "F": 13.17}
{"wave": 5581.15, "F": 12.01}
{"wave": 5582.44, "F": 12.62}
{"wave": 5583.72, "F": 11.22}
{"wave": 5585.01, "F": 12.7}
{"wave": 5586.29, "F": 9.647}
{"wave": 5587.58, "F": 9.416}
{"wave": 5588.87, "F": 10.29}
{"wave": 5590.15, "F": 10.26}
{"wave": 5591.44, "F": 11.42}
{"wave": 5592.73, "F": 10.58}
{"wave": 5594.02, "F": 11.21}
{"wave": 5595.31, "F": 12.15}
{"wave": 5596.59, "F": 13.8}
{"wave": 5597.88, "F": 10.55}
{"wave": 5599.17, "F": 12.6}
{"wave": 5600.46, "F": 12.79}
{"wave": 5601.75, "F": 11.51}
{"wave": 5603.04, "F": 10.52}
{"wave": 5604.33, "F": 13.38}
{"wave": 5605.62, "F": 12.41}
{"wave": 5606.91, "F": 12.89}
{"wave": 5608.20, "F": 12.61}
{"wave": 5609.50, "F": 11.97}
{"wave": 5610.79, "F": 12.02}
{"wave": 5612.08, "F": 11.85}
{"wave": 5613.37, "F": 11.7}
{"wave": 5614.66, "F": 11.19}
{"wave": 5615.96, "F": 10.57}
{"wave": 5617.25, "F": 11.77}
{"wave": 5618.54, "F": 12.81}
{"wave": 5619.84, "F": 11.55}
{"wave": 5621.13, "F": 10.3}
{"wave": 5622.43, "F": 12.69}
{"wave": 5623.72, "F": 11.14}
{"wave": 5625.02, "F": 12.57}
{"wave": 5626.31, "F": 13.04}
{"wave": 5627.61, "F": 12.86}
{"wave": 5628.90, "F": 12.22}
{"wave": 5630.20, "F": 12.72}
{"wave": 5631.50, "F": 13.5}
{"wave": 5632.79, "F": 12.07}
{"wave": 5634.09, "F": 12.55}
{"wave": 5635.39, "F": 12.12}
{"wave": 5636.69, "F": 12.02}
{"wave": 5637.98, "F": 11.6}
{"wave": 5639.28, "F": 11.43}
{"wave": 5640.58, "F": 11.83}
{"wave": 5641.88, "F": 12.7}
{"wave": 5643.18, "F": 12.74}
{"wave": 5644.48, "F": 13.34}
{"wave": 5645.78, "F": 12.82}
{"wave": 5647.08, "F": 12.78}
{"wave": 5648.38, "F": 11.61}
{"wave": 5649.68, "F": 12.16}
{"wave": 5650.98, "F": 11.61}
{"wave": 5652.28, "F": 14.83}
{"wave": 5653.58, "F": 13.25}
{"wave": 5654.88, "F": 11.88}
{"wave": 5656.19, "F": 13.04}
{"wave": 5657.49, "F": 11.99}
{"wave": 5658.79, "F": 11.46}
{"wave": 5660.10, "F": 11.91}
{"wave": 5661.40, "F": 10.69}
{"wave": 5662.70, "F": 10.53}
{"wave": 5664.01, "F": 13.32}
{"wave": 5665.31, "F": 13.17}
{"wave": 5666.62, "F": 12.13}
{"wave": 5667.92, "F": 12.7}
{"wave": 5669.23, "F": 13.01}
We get 1.5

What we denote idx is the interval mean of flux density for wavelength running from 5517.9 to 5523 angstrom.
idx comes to 12.7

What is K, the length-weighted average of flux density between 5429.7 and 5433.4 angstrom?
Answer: 9.61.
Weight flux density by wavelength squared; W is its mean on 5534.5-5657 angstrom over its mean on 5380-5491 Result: 1.11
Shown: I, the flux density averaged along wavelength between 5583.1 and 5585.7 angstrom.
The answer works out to 11.9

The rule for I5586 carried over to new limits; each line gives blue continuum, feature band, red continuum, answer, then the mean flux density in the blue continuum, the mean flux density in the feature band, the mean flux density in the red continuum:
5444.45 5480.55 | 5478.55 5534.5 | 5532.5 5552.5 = 0.2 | 11.4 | 11.8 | 12.1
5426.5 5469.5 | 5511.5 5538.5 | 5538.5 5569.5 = 0.2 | 11.4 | 11.8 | 12.1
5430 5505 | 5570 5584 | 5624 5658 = 0.9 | 11.6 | 11.4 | 12.5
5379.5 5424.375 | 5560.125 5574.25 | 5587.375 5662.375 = 0.3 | 11.5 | 11.6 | 12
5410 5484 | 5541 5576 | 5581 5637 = -0.5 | 11.5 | 11.9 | 11.9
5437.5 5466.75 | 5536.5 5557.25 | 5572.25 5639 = -0.8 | 11.6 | 12.1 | 11.7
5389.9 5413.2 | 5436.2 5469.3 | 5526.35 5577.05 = -1.2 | 11.1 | 11.7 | 11.8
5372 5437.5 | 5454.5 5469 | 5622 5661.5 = 0.1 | 11.4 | 11.5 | 12.4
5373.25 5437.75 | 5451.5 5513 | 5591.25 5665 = 0.4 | 11.4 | 11.6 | 12.1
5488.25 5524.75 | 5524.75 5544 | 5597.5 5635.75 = 0.2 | 11.9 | 11.8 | 12.1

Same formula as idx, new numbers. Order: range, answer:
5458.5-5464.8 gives 11.3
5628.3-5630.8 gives 12.5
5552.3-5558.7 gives 12.3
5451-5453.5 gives 12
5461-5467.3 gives 11.3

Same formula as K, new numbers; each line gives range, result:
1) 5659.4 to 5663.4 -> 11.1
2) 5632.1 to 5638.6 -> 12.1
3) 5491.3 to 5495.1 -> 12.4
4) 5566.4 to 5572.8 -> 11.8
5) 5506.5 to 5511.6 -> 11.6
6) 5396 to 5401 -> 10.8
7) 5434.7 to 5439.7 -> 11.5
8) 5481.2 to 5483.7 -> 11.1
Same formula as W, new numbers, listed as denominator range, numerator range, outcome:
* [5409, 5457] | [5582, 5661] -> 1.13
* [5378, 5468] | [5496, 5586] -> 1.07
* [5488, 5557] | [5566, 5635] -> 1.02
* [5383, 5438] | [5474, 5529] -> 1.07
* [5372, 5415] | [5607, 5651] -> 1.15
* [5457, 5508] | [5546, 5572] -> 1.06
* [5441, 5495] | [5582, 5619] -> 1.06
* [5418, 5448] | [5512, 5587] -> 1.08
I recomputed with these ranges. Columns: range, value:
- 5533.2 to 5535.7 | 12.4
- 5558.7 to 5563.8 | 12.2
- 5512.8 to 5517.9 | 11.4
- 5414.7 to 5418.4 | 11.3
